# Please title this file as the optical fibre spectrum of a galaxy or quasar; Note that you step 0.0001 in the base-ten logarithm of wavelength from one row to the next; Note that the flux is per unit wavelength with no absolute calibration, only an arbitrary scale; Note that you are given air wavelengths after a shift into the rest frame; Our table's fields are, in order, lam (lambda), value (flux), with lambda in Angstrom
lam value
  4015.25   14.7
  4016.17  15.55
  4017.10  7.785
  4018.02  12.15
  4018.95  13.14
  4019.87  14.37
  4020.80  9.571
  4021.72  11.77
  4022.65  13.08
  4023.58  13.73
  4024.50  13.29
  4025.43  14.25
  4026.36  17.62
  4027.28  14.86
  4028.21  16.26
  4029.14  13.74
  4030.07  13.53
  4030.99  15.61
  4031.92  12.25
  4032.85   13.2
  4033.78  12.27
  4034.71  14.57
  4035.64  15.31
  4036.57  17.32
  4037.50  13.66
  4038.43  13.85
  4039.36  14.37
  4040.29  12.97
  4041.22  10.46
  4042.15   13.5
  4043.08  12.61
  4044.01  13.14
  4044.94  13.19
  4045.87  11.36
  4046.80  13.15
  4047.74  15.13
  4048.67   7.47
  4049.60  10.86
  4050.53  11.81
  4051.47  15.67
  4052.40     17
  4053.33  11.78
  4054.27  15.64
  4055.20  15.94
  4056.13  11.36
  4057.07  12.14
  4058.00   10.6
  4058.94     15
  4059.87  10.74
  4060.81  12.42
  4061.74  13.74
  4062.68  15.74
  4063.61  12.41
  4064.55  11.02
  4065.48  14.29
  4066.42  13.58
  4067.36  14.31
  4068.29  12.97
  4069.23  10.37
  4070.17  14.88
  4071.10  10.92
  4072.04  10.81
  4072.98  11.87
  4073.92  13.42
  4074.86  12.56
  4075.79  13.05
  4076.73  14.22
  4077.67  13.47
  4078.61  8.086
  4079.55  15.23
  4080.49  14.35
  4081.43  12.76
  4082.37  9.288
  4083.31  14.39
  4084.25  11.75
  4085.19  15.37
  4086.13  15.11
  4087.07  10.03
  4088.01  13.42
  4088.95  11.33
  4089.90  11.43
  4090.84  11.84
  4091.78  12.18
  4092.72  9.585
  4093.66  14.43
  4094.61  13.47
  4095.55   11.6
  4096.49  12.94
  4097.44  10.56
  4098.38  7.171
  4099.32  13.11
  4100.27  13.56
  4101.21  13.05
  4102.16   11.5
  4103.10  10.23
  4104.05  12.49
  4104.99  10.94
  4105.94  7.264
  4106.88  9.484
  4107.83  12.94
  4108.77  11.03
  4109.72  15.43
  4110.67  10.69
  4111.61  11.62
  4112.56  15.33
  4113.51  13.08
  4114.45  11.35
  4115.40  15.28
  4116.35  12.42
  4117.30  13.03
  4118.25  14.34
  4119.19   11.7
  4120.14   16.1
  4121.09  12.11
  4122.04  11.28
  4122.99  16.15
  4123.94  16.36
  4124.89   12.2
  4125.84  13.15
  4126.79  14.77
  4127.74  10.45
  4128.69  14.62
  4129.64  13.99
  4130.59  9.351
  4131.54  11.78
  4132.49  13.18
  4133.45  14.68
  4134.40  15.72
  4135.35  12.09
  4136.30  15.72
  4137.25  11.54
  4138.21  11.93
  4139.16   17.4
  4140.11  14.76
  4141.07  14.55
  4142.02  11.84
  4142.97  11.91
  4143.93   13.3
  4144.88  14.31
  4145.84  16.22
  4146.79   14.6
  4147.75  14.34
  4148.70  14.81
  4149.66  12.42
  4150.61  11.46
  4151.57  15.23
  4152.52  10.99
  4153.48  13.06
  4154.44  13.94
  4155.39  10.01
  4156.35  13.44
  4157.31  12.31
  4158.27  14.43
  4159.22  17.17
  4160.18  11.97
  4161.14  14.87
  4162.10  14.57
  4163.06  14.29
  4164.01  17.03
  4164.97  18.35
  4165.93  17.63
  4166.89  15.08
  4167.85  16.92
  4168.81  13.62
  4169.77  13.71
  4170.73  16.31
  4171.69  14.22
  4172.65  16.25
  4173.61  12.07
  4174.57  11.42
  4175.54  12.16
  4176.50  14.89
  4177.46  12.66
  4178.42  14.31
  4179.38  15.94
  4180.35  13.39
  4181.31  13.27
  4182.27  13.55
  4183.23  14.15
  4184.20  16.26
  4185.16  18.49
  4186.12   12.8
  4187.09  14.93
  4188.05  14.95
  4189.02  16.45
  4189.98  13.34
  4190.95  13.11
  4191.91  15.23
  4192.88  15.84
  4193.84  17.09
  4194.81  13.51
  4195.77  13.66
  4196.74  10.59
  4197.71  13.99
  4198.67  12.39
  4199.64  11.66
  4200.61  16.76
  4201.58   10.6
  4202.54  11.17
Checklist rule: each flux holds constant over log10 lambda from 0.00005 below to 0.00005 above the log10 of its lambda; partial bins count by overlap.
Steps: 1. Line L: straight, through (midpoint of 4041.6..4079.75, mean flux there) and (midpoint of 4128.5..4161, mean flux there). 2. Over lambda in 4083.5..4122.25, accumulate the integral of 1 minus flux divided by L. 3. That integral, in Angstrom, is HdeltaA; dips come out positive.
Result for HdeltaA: 2.7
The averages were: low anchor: 12.8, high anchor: 13.5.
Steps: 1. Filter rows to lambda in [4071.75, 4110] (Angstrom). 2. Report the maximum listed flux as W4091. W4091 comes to 15.43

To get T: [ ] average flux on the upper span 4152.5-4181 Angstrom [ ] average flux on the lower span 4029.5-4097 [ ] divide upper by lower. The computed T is 1.1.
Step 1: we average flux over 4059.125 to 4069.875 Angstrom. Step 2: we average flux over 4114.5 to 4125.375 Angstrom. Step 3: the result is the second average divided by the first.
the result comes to 1.05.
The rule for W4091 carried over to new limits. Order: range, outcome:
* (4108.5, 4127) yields 16.36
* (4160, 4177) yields 18.35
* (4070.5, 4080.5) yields 15.23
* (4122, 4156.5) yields 17.4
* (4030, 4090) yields 17.32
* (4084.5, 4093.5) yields 15.37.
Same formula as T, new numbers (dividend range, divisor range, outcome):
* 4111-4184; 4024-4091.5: 1.05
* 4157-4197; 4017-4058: 1.09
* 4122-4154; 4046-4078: 1.05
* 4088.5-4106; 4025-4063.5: 0.86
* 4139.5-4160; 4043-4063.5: 1.04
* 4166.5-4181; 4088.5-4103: 1.20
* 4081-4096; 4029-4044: 0.90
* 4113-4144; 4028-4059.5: 1.00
